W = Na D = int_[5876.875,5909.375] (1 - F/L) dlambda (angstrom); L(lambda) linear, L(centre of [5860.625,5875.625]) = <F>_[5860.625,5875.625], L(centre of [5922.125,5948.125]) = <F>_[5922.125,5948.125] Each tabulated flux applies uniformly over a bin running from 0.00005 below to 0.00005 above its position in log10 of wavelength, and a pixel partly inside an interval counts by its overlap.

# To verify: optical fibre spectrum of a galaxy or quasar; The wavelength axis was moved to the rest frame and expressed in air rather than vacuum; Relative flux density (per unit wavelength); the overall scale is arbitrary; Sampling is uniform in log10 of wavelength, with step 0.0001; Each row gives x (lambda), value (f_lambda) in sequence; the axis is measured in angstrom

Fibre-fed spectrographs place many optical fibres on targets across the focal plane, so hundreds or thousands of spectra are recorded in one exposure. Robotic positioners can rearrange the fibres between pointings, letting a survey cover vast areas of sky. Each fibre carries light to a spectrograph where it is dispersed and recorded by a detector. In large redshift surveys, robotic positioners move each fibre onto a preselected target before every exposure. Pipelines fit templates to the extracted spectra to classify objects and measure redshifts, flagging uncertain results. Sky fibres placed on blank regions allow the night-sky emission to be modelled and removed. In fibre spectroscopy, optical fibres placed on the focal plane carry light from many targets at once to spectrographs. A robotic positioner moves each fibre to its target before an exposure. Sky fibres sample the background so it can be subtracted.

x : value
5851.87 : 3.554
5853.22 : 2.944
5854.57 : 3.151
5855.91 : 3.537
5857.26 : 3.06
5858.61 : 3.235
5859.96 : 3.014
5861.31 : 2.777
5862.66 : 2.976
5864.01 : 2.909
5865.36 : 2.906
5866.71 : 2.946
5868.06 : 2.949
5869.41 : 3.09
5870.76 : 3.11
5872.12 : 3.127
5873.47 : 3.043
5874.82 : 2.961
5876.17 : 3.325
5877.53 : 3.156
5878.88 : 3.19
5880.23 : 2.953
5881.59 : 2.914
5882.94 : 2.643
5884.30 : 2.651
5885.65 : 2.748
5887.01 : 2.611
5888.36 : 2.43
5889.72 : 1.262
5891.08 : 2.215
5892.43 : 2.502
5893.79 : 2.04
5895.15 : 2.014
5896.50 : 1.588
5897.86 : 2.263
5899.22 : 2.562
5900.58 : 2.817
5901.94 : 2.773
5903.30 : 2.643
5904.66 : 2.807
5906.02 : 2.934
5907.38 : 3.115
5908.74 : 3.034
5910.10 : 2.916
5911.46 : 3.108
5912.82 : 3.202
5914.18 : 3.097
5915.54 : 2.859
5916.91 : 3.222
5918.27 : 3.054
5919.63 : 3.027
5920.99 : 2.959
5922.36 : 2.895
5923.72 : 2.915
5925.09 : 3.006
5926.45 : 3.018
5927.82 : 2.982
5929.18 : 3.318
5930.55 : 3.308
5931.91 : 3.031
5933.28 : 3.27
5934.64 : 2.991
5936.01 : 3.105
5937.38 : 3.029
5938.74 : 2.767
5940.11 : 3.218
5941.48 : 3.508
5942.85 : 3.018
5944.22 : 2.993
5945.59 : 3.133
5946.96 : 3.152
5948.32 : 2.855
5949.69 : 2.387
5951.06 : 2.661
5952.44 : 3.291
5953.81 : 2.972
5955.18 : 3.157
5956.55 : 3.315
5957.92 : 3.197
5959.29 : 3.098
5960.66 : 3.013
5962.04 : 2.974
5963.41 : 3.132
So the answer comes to 4.8 angstrom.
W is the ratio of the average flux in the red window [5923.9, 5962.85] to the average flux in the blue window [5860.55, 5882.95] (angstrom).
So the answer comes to 1.02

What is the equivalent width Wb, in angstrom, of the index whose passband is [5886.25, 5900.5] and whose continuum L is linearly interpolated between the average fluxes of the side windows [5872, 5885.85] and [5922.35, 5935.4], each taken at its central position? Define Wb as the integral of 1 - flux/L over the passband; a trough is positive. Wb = 3.9 angstrom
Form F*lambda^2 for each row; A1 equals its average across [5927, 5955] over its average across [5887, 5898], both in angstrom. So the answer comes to 1.50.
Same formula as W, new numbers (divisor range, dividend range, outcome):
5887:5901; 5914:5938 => 1.40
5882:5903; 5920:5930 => 1.28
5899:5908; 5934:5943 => 1.10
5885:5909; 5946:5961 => 1.23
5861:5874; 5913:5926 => 1.01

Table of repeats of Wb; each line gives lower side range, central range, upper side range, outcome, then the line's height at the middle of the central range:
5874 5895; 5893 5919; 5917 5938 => 1.05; 2.85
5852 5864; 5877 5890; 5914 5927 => 1.56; 3.06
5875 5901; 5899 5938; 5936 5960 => -3.01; 2.79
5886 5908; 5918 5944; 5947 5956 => -3.33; 2.73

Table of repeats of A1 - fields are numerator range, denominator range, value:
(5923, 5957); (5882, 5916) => 1.19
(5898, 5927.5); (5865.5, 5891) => 1.05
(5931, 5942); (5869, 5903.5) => 1.20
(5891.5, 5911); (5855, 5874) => 0.85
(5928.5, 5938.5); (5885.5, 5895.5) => 1.44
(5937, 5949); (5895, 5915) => 1.14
